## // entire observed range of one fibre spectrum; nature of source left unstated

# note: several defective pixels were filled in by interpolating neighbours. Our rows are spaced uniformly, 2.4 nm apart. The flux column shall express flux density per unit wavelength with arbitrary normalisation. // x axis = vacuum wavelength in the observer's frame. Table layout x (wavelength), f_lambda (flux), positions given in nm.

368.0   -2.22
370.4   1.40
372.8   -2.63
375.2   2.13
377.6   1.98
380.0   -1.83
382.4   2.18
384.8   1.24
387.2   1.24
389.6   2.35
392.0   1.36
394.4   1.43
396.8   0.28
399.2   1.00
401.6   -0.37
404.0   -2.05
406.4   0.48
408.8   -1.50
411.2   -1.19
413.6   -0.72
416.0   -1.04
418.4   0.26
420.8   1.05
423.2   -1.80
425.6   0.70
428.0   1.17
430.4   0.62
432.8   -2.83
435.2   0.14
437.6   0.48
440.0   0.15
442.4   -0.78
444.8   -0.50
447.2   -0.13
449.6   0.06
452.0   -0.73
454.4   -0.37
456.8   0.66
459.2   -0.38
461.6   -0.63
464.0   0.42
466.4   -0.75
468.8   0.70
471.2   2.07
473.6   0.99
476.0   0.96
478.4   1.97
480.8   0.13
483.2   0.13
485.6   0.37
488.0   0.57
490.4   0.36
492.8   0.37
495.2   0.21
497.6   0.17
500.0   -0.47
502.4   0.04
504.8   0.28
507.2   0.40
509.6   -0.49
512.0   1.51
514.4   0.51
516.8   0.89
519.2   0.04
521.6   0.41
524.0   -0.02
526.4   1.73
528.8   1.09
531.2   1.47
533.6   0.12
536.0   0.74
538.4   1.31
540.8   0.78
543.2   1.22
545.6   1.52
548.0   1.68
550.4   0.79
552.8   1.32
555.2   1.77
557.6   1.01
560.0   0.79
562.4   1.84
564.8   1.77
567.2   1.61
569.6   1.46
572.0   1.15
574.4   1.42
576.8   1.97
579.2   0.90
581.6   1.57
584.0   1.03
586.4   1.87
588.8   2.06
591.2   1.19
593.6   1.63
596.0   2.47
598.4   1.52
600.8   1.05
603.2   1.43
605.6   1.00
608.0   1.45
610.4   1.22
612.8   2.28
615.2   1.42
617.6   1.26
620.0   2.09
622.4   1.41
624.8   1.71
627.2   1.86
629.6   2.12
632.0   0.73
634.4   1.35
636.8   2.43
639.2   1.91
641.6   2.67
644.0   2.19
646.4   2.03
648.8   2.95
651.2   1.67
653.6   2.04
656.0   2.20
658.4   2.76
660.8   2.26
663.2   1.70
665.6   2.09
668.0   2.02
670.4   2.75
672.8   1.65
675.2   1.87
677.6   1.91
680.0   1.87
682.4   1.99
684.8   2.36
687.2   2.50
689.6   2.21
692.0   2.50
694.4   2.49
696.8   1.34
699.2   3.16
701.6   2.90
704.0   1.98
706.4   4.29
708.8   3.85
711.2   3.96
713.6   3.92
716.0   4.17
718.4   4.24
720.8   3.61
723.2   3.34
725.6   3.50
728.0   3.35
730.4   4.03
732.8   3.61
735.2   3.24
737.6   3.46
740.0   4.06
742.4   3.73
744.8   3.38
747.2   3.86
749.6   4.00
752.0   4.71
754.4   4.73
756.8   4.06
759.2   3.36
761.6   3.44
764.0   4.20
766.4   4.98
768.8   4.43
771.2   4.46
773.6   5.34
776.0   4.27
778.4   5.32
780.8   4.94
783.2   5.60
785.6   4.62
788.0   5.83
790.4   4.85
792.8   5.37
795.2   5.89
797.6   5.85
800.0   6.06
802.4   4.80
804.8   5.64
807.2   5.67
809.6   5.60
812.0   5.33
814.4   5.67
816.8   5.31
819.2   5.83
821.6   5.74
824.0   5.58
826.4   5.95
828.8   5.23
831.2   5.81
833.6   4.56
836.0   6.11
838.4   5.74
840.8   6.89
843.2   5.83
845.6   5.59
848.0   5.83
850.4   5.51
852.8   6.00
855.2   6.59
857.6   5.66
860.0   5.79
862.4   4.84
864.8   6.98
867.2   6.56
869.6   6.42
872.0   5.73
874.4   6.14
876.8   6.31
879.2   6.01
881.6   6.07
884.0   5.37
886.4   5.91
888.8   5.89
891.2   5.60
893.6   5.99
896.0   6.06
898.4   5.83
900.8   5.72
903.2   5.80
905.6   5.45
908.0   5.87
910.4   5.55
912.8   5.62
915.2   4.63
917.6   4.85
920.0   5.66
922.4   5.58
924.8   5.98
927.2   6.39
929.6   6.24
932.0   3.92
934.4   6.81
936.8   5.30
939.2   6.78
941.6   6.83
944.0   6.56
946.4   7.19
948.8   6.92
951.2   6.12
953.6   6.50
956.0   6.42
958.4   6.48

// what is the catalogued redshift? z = 0.771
